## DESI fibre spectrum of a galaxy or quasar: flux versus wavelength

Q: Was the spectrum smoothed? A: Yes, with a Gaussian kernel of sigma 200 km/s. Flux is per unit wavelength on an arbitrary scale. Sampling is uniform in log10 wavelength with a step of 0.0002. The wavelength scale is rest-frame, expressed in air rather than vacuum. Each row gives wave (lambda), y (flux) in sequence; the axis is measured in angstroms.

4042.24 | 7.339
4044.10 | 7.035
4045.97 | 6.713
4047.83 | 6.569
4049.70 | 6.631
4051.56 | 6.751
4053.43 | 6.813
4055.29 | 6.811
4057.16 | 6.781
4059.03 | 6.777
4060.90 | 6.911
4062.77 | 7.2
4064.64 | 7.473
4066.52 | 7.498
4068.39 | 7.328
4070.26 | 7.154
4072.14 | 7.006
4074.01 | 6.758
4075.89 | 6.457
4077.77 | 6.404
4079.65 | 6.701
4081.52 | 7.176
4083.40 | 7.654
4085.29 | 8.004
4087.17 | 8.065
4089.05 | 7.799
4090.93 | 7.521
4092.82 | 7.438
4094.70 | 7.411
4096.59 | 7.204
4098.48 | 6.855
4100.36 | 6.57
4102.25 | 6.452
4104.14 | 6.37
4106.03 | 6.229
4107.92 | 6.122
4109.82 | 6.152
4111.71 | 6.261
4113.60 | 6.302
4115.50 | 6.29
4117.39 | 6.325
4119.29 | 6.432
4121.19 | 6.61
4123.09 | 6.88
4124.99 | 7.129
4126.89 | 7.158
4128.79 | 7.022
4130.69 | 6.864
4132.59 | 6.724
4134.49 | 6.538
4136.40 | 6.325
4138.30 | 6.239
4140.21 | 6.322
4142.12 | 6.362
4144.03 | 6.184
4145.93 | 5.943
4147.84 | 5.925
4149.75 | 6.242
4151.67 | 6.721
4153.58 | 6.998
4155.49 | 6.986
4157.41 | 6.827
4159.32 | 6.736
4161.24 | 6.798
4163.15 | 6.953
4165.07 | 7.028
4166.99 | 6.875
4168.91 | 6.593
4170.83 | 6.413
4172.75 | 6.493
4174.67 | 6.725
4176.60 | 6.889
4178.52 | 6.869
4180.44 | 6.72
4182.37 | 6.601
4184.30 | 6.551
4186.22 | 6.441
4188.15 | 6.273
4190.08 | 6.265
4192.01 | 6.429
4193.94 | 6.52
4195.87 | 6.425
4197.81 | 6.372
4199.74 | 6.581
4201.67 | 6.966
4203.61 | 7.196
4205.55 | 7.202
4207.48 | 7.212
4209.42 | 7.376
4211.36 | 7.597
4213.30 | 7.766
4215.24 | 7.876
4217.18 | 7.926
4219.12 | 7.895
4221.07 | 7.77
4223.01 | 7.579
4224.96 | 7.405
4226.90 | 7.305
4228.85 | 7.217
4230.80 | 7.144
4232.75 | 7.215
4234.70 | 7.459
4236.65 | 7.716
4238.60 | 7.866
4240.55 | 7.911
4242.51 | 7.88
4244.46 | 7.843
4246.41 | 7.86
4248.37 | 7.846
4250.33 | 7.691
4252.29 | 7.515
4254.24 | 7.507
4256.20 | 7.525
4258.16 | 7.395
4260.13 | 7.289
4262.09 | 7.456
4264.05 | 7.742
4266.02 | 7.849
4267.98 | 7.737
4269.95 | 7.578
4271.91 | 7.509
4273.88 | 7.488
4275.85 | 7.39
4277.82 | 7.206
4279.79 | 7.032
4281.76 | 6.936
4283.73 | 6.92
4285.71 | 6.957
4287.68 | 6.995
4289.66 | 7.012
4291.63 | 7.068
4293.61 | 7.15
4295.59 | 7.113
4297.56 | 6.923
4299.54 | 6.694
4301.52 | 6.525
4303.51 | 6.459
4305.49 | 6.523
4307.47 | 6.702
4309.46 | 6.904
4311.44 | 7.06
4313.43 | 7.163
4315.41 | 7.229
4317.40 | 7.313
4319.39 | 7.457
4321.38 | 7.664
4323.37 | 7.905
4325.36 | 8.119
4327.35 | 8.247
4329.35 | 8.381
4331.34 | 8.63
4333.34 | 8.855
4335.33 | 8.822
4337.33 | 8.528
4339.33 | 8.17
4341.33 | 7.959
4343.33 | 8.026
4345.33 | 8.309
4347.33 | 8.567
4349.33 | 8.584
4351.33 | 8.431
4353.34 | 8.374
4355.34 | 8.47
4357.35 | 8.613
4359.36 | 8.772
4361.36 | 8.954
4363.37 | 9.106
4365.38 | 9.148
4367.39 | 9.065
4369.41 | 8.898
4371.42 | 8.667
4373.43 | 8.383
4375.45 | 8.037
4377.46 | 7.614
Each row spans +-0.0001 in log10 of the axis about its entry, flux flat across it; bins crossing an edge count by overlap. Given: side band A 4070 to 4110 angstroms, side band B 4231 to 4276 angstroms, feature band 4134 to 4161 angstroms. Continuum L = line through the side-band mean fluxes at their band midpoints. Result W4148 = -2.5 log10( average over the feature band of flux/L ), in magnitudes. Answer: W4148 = 0.12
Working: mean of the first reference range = 6.99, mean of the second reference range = 7.62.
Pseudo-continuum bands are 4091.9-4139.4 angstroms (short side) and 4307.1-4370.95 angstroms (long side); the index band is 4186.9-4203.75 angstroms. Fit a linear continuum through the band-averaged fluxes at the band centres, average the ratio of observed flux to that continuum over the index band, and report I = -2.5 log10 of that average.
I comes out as 0.11 mag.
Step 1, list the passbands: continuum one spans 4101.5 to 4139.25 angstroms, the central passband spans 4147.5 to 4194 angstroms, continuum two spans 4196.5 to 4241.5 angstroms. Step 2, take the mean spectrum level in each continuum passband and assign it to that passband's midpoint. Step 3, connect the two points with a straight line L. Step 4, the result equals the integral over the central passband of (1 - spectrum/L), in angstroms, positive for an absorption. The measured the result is 2.2 angstroms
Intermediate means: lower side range 6.52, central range 6.65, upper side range 7.41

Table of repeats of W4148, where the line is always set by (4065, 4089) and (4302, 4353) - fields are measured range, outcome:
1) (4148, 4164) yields 0.10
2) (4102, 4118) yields 0.16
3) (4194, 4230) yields 0.04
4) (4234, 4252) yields -0.02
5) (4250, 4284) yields 0.04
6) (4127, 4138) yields 0.10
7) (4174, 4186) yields 0.12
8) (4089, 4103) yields 0.02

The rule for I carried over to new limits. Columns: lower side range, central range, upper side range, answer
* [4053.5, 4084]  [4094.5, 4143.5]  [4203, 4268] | 0.10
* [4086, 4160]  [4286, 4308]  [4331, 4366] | 0.19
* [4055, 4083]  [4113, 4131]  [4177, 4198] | 0.01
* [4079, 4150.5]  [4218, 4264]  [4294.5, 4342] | -0.05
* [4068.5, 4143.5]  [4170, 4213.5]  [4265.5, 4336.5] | 0.05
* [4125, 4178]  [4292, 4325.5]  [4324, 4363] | 0.15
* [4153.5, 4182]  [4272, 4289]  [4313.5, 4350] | 0.08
